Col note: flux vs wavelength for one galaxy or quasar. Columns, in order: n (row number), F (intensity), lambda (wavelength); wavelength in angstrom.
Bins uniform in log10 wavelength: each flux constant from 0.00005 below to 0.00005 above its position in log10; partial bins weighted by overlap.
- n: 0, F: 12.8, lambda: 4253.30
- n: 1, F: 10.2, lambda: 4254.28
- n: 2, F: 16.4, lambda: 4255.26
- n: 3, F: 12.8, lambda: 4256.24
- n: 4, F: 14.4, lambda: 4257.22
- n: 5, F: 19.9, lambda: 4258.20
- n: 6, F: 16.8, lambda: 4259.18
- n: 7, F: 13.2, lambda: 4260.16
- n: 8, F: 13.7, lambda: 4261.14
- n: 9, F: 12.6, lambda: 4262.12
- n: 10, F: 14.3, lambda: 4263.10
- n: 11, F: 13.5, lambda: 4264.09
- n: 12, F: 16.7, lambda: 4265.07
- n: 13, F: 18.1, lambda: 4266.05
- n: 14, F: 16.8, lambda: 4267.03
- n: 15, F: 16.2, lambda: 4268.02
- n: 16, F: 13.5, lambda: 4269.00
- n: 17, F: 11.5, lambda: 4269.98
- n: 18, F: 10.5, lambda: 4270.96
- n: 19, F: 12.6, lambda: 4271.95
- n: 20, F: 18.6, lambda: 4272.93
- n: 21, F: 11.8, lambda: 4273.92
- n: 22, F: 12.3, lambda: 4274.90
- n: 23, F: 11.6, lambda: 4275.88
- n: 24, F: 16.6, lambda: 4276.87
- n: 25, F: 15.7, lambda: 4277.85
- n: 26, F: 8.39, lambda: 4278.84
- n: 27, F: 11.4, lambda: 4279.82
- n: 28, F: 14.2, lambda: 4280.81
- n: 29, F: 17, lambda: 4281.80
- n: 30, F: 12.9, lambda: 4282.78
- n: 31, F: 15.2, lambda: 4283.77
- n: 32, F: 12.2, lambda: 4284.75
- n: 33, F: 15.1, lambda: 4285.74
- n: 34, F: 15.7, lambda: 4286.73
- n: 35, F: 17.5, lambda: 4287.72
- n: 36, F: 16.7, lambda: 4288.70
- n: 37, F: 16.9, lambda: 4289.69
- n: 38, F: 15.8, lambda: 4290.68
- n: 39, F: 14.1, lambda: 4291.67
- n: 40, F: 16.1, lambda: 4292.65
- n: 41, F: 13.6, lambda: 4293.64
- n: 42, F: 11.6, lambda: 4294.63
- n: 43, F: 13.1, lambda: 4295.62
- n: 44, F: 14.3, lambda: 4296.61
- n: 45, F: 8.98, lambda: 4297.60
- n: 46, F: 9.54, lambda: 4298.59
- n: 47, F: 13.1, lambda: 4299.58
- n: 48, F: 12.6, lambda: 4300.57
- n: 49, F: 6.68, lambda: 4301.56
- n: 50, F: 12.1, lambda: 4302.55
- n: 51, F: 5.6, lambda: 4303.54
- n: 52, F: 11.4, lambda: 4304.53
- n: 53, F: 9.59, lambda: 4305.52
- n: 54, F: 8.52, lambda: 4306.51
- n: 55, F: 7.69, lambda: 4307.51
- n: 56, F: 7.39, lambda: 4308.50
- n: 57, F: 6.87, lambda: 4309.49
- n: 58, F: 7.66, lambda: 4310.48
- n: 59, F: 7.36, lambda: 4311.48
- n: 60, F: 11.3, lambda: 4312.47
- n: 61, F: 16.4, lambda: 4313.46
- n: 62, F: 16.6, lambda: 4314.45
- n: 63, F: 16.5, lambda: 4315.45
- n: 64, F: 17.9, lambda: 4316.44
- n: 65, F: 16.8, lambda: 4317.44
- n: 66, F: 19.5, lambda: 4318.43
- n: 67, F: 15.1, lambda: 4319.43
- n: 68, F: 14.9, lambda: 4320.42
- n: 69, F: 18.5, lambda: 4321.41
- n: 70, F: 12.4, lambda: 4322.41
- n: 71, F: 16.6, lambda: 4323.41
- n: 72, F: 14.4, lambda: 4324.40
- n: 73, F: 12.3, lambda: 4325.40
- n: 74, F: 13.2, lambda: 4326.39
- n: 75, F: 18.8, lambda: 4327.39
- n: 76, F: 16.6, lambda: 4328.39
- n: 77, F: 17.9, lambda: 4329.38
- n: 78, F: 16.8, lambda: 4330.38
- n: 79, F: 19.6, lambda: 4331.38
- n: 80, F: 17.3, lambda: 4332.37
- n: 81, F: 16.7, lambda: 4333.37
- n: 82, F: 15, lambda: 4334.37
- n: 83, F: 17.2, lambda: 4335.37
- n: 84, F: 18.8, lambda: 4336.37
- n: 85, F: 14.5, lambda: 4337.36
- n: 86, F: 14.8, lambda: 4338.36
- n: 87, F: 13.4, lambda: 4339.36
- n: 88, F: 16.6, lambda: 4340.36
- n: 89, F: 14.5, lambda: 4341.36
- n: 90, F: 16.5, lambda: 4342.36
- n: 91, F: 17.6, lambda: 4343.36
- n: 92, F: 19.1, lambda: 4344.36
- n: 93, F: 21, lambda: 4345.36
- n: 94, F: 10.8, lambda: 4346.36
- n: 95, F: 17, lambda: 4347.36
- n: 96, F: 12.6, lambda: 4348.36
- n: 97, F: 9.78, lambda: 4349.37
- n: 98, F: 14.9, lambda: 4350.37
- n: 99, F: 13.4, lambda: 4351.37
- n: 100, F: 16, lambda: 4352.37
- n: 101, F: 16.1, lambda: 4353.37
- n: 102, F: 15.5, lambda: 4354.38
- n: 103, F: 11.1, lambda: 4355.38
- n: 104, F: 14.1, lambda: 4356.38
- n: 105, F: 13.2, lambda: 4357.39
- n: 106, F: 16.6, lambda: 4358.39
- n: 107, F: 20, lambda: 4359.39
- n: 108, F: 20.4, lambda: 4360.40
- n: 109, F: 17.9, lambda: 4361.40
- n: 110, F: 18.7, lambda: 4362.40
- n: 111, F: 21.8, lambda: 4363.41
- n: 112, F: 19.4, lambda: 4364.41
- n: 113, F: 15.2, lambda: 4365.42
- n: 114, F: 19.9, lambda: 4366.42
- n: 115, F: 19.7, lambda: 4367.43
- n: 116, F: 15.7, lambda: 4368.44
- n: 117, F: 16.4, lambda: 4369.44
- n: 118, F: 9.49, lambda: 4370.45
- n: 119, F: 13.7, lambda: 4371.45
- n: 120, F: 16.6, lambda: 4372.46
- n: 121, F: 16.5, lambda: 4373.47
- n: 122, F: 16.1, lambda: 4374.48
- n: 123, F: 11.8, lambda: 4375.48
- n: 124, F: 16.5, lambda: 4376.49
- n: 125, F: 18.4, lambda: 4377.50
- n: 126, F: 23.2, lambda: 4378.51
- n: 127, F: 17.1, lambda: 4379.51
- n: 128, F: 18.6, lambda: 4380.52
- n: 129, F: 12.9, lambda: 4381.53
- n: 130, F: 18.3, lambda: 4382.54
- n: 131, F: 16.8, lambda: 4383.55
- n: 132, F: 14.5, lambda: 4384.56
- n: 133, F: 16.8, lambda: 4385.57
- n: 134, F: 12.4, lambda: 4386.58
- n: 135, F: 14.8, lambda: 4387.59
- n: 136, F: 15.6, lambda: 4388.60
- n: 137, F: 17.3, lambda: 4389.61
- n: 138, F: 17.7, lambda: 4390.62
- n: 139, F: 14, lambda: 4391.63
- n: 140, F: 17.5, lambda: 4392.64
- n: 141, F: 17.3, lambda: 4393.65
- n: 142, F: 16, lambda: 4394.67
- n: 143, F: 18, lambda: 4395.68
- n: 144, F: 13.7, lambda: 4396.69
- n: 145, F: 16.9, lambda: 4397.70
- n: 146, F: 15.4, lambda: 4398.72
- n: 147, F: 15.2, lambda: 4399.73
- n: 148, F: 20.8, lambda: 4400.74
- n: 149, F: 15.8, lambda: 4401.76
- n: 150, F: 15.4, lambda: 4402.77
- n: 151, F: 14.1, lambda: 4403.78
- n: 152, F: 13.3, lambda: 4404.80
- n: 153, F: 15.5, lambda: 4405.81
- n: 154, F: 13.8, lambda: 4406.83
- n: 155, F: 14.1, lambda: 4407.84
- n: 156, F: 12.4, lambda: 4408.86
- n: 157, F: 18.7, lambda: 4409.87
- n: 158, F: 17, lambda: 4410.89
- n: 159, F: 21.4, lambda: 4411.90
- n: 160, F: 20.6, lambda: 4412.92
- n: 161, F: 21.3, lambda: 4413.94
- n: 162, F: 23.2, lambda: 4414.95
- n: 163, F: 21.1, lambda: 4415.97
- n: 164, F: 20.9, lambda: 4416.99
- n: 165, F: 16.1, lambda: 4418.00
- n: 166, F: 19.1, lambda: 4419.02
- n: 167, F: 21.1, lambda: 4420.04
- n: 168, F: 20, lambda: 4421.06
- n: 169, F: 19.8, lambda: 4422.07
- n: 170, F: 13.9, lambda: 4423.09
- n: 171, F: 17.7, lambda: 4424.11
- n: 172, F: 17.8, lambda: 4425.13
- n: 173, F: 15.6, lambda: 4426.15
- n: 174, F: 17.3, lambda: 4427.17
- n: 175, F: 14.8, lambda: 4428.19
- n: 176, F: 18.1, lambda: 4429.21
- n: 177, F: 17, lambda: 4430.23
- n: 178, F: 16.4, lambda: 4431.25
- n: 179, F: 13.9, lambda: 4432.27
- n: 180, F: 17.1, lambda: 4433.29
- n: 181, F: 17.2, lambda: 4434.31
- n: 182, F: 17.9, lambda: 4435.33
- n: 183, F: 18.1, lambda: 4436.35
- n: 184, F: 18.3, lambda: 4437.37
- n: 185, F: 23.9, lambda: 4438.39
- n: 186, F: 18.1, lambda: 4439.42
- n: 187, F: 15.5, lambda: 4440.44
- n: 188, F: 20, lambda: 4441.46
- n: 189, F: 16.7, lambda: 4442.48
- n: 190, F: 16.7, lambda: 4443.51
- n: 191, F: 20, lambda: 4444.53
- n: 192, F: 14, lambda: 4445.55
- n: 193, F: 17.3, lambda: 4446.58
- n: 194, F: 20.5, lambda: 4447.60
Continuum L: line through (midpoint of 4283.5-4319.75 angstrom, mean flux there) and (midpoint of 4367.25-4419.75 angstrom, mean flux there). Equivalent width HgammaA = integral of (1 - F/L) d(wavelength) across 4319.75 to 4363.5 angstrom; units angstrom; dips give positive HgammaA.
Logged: -4.6 angstrom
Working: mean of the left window 12.8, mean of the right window 16.6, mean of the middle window 16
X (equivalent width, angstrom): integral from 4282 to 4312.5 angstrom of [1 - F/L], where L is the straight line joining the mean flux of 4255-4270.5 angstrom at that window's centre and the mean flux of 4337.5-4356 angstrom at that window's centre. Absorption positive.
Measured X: 6.3 angstrom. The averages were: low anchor 15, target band 11.9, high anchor 15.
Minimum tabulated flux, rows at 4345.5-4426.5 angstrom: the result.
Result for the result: 9.49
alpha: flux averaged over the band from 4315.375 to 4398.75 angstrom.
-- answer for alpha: 16.2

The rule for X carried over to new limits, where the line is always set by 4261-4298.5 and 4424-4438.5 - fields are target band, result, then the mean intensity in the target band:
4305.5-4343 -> 1.1 angstrom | 14.6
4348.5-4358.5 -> 1.1 angstrom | 13.9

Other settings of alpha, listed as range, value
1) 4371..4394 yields 16.3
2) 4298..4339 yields 13.7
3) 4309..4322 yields 14.3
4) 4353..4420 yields 16.8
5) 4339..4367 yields 16.2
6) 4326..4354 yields 15.9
